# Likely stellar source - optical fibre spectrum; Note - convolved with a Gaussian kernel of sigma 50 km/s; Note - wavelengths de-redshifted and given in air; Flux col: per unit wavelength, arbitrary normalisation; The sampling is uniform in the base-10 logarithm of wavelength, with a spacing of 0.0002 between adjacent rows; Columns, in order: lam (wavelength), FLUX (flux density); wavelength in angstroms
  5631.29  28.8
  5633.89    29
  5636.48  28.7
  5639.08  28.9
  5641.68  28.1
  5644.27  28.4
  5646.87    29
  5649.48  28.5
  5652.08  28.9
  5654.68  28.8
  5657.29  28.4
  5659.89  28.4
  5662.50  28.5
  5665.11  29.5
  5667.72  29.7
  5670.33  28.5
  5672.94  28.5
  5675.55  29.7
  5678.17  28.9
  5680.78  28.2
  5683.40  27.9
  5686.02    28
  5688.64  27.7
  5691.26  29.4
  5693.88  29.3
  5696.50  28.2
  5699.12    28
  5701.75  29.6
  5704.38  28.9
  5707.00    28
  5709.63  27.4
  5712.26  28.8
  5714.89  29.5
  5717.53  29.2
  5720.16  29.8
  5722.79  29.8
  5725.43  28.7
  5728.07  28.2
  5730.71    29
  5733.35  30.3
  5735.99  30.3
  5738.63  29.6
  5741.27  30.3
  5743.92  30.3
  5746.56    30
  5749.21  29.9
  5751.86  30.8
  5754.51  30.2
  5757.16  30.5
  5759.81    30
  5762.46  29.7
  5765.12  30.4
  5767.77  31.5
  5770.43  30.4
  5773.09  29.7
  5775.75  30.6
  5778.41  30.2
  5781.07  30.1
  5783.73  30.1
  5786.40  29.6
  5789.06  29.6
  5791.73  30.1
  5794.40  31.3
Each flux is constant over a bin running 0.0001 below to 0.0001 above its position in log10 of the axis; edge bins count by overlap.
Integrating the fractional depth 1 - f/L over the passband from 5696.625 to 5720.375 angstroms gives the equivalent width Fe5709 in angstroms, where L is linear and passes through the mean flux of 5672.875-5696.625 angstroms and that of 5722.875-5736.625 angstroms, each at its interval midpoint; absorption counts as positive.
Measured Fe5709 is 0.19 angstroms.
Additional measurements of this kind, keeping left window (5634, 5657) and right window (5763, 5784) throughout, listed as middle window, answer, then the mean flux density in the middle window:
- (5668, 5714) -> 1.1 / 28.6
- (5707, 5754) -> 0.5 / 29.5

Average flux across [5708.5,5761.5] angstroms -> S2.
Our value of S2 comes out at 29.6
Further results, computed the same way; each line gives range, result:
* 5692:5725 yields 28.9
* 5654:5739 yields 28.9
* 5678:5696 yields 28.5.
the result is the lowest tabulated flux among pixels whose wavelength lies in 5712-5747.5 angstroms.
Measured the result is 28.2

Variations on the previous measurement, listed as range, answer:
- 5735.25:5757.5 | 29.6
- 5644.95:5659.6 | 28.4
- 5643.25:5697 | 27.7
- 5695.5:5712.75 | 27.4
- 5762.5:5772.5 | 30.4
